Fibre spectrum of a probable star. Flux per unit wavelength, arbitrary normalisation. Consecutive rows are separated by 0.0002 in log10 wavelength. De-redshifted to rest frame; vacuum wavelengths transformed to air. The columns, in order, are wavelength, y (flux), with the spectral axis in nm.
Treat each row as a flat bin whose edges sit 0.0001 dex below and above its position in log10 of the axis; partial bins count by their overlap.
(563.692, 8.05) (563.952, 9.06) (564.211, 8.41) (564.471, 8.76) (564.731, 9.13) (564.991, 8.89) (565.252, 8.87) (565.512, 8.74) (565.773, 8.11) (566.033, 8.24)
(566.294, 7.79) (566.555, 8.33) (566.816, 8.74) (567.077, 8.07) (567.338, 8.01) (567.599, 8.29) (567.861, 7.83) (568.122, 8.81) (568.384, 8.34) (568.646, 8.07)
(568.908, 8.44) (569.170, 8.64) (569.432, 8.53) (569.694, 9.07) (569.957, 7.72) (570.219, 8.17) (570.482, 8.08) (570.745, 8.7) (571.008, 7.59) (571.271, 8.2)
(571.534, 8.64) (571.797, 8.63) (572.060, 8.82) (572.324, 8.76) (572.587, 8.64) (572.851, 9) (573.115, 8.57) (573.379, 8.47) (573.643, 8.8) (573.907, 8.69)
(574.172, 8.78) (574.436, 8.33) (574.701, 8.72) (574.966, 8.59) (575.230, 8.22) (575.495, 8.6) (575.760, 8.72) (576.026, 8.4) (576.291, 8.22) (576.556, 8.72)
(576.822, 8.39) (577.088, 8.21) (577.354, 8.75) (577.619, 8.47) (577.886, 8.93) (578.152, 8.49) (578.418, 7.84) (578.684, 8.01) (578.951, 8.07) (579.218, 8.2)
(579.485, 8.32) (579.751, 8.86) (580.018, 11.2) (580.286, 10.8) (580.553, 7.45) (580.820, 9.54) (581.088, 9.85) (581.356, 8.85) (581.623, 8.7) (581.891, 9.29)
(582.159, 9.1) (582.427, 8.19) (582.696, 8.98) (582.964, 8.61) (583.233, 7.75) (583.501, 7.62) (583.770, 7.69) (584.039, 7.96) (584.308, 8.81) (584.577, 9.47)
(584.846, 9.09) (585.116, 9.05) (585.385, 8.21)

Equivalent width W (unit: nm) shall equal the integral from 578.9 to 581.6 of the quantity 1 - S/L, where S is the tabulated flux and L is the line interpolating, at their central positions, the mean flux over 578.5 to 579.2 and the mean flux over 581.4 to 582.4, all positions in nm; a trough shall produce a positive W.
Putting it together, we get -0.22 nm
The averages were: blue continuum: 8.05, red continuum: 8.93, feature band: 9.13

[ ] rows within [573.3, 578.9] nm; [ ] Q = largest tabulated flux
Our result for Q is 8.93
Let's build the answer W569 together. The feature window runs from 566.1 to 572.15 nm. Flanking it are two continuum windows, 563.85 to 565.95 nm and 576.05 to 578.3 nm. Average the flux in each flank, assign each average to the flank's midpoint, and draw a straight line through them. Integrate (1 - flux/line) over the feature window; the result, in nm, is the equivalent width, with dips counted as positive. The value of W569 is 0.23 nm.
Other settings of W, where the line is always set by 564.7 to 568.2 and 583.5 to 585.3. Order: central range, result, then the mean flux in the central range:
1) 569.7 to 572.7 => 0.02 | 8.39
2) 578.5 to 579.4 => 0.05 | 8.09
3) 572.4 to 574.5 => -0.05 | 8.67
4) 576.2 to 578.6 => 0.02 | 8.44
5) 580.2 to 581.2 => -0.09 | 9.34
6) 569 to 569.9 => -0.02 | 8.65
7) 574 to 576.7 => -0.01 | 8.53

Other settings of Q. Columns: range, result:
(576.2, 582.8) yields 11.2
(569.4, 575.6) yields 9.07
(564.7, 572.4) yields 9.13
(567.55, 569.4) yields 8.81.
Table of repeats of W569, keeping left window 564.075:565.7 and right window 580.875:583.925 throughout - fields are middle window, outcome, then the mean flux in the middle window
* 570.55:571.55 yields 0.06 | 8.23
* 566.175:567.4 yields 0.08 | 8.2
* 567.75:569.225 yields 0.07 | 8.35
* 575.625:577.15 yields 0.04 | 8.45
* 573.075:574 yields 0.01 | 8.64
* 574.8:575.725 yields 0.02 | 8.51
